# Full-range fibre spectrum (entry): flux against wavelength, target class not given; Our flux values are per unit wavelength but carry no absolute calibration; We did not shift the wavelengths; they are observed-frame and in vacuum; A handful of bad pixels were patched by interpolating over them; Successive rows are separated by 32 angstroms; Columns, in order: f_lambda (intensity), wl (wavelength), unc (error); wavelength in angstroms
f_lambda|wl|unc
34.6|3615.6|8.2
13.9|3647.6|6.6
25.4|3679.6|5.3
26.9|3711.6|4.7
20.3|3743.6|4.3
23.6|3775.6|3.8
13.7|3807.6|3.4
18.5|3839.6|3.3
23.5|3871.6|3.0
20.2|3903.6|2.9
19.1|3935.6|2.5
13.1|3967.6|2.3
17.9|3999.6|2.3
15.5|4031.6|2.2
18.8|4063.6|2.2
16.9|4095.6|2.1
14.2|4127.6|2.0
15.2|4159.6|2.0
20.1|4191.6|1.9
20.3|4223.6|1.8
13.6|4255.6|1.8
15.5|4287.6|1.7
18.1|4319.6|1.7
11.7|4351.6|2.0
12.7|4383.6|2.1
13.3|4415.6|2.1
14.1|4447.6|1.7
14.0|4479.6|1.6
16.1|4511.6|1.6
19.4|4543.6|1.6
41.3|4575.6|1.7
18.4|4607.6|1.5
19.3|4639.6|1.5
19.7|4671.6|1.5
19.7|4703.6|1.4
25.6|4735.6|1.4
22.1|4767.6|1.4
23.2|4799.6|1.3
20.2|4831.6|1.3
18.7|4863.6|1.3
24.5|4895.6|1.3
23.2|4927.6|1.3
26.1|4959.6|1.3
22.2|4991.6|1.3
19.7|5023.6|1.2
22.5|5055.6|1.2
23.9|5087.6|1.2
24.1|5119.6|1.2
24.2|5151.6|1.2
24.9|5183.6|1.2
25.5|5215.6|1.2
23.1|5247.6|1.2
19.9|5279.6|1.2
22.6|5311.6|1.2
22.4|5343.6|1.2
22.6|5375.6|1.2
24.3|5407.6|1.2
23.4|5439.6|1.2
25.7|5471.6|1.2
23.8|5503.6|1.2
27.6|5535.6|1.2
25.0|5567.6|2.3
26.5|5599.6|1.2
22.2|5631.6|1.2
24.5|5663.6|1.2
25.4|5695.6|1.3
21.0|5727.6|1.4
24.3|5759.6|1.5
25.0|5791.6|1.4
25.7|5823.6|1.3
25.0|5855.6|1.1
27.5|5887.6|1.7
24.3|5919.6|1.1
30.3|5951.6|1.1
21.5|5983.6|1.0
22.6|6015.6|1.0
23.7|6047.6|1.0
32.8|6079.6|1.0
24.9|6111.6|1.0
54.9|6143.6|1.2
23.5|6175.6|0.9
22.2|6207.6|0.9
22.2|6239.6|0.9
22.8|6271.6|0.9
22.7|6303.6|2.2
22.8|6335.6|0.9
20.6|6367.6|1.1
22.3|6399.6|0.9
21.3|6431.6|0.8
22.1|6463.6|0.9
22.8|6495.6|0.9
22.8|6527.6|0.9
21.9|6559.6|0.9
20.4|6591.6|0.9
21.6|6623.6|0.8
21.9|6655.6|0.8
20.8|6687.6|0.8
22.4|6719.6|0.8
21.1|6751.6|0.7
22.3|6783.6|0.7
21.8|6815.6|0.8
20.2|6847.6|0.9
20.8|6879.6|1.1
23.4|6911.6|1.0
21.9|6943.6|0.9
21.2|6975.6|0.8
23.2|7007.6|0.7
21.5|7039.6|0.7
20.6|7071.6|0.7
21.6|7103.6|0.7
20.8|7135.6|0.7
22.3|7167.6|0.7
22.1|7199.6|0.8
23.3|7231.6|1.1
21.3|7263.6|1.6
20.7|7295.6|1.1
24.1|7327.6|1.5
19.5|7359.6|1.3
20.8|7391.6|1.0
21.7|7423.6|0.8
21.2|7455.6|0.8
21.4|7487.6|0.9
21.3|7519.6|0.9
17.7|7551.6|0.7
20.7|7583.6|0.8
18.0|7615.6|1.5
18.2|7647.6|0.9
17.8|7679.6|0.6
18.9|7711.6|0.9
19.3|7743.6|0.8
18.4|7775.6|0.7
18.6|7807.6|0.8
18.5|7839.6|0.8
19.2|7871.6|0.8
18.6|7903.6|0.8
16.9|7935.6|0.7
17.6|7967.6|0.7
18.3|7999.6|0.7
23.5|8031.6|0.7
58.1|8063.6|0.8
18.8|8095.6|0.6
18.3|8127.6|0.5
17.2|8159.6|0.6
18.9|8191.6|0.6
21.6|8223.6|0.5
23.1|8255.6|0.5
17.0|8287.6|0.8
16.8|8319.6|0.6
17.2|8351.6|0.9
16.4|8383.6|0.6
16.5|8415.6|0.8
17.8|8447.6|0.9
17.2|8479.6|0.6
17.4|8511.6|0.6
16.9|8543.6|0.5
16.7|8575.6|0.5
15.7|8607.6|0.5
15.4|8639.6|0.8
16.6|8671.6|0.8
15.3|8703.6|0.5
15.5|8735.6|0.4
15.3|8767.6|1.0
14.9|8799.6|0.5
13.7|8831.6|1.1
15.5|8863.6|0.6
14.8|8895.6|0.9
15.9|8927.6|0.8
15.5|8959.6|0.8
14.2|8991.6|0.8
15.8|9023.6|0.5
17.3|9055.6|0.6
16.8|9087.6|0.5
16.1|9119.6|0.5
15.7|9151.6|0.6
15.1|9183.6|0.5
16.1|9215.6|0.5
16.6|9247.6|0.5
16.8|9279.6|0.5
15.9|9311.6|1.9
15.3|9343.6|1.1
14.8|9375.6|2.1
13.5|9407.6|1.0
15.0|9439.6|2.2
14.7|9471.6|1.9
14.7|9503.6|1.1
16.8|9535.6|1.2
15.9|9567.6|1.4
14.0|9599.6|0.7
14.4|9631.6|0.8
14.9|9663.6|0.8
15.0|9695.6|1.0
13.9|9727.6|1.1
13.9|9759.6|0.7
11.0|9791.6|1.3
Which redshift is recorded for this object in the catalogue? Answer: 0.23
